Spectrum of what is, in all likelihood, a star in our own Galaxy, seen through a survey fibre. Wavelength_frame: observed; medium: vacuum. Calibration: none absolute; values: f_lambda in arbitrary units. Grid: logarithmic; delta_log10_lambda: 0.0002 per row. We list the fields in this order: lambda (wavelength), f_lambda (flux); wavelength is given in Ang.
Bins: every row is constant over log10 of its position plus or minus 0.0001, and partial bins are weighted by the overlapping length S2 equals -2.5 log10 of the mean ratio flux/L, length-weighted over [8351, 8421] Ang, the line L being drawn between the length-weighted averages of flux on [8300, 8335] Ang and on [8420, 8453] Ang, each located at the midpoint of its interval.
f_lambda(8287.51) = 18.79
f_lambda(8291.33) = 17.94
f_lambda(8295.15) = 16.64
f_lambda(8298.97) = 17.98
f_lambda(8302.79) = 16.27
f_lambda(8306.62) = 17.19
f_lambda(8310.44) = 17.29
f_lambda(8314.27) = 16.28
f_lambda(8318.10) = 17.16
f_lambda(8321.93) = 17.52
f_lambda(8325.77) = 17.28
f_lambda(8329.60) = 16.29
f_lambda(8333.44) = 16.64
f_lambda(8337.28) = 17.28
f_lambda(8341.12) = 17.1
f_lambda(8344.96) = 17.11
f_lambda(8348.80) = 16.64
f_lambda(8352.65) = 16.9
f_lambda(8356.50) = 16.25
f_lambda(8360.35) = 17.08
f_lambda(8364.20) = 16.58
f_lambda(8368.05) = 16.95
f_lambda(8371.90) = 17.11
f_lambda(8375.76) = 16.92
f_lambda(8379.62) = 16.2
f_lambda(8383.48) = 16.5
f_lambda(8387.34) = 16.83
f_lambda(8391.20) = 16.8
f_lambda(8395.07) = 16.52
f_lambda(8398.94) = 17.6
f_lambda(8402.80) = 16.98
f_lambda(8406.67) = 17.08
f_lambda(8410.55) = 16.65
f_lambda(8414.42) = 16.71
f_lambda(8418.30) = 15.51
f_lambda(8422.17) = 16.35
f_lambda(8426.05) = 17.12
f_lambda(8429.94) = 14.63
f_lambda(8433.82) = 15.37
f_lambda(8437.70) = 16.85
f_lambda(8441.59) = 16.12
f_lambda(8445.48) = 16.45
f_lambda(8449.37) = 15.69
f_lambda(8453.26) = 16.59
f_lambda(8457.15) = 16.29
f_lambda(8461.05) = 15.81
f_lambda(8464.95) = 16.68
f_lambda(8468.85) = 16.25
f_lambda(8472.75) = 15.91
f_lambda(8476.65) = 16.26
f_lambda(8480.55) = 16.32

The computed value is -0.019 mag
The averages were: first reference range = 16.9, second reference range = 16.1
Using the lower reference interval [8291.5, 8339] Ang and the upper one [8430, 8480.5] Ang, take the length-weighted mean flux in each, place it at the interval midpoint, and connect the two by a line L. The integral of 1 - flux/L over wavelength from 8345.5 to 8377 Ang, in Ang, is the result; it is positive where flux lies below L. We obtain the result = -0.2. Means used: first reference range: 17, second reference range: 16.1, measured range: 16.8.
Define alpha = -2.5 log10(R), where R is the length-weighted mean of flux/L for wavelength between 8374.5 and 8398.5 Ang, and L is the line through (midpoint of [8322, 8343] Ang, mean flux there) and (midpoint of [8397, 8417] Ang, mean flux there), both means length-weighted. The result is 0.02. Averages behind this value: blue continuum 17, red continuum 17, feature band 16.7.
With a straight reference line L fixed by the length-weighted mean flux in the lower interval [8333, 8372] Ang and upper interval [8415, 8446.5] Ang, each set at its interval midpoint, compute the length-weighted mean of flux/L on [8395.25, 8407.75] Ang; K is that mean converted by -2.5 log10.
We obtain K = -0.05 mag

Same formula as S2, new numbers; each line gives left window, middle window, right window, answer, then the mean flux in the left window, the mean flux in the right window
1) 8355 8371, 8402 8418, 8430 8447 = -0.03 mag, 16.8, 16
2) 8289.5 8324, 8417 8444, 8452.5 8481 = 0.03 mag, 17.1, 16.2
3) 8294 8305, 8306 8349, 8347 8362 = -0.01 mag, 17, 16.7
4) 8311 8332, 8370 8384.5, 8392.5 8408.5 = 0.02 mag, 16.9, 17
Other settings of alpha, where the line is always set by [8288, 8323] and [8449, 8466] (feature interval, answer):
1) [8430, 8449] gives 0.023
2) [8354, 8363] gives 0.013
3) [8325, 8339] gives 0.013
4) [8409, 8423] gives 0.013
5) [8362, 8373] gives -0.005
